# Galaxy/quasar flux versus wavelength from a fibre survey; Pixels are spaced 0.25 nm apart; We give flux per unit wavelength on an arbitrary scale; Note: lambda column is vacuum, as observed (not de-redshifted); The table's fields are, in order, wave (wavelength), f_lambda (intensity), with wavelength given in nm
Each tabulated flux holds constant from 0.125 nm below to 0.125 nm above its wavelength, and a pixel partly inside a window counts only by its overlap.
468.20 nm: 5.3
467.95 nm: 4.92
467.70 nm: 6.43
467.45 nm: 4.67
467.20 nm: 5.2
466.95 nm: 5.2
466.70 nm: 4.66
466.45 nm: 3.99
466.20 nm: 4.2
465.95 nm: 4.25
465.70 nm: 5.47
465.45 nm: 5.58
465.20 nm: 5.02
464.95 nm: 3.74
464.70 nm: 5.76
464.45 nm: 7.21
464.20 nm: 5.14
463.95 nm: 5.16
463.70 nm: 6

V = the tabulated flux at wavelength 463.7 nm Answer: 6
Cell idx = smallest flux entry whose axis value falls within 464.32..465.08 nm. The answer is 3.74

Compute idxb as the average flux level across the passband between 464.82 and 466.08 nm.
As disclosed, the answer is 4.81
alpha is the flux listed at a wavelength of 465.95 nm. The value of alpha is 4.25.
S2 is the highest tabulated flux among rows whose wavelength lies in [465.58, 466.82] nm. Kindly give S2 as 5.47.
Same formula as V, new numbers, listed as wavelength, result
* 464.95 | 3.74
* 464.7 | 5.76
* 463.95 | 5.16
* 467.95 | 4.92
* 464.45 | 7.21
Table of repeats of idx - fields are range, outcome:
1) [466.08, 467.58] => 3.99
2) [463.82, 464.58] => 5.14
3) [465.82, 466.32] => 4.2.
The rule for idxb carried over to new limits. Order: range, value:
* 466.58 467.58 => 4.94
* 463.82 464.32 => 5.16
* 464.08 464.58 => 6.18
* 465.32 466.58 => 4.7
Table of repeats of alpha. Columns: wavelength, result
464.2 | 5.14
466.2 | 4.2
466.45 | 3.99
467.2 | 5.2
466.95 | 5.2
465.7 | 5.47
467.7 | 6.43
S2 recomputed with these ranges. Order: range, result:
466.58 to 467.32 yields 5.2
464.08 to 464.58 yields 7.21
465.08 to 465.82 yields 5.58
